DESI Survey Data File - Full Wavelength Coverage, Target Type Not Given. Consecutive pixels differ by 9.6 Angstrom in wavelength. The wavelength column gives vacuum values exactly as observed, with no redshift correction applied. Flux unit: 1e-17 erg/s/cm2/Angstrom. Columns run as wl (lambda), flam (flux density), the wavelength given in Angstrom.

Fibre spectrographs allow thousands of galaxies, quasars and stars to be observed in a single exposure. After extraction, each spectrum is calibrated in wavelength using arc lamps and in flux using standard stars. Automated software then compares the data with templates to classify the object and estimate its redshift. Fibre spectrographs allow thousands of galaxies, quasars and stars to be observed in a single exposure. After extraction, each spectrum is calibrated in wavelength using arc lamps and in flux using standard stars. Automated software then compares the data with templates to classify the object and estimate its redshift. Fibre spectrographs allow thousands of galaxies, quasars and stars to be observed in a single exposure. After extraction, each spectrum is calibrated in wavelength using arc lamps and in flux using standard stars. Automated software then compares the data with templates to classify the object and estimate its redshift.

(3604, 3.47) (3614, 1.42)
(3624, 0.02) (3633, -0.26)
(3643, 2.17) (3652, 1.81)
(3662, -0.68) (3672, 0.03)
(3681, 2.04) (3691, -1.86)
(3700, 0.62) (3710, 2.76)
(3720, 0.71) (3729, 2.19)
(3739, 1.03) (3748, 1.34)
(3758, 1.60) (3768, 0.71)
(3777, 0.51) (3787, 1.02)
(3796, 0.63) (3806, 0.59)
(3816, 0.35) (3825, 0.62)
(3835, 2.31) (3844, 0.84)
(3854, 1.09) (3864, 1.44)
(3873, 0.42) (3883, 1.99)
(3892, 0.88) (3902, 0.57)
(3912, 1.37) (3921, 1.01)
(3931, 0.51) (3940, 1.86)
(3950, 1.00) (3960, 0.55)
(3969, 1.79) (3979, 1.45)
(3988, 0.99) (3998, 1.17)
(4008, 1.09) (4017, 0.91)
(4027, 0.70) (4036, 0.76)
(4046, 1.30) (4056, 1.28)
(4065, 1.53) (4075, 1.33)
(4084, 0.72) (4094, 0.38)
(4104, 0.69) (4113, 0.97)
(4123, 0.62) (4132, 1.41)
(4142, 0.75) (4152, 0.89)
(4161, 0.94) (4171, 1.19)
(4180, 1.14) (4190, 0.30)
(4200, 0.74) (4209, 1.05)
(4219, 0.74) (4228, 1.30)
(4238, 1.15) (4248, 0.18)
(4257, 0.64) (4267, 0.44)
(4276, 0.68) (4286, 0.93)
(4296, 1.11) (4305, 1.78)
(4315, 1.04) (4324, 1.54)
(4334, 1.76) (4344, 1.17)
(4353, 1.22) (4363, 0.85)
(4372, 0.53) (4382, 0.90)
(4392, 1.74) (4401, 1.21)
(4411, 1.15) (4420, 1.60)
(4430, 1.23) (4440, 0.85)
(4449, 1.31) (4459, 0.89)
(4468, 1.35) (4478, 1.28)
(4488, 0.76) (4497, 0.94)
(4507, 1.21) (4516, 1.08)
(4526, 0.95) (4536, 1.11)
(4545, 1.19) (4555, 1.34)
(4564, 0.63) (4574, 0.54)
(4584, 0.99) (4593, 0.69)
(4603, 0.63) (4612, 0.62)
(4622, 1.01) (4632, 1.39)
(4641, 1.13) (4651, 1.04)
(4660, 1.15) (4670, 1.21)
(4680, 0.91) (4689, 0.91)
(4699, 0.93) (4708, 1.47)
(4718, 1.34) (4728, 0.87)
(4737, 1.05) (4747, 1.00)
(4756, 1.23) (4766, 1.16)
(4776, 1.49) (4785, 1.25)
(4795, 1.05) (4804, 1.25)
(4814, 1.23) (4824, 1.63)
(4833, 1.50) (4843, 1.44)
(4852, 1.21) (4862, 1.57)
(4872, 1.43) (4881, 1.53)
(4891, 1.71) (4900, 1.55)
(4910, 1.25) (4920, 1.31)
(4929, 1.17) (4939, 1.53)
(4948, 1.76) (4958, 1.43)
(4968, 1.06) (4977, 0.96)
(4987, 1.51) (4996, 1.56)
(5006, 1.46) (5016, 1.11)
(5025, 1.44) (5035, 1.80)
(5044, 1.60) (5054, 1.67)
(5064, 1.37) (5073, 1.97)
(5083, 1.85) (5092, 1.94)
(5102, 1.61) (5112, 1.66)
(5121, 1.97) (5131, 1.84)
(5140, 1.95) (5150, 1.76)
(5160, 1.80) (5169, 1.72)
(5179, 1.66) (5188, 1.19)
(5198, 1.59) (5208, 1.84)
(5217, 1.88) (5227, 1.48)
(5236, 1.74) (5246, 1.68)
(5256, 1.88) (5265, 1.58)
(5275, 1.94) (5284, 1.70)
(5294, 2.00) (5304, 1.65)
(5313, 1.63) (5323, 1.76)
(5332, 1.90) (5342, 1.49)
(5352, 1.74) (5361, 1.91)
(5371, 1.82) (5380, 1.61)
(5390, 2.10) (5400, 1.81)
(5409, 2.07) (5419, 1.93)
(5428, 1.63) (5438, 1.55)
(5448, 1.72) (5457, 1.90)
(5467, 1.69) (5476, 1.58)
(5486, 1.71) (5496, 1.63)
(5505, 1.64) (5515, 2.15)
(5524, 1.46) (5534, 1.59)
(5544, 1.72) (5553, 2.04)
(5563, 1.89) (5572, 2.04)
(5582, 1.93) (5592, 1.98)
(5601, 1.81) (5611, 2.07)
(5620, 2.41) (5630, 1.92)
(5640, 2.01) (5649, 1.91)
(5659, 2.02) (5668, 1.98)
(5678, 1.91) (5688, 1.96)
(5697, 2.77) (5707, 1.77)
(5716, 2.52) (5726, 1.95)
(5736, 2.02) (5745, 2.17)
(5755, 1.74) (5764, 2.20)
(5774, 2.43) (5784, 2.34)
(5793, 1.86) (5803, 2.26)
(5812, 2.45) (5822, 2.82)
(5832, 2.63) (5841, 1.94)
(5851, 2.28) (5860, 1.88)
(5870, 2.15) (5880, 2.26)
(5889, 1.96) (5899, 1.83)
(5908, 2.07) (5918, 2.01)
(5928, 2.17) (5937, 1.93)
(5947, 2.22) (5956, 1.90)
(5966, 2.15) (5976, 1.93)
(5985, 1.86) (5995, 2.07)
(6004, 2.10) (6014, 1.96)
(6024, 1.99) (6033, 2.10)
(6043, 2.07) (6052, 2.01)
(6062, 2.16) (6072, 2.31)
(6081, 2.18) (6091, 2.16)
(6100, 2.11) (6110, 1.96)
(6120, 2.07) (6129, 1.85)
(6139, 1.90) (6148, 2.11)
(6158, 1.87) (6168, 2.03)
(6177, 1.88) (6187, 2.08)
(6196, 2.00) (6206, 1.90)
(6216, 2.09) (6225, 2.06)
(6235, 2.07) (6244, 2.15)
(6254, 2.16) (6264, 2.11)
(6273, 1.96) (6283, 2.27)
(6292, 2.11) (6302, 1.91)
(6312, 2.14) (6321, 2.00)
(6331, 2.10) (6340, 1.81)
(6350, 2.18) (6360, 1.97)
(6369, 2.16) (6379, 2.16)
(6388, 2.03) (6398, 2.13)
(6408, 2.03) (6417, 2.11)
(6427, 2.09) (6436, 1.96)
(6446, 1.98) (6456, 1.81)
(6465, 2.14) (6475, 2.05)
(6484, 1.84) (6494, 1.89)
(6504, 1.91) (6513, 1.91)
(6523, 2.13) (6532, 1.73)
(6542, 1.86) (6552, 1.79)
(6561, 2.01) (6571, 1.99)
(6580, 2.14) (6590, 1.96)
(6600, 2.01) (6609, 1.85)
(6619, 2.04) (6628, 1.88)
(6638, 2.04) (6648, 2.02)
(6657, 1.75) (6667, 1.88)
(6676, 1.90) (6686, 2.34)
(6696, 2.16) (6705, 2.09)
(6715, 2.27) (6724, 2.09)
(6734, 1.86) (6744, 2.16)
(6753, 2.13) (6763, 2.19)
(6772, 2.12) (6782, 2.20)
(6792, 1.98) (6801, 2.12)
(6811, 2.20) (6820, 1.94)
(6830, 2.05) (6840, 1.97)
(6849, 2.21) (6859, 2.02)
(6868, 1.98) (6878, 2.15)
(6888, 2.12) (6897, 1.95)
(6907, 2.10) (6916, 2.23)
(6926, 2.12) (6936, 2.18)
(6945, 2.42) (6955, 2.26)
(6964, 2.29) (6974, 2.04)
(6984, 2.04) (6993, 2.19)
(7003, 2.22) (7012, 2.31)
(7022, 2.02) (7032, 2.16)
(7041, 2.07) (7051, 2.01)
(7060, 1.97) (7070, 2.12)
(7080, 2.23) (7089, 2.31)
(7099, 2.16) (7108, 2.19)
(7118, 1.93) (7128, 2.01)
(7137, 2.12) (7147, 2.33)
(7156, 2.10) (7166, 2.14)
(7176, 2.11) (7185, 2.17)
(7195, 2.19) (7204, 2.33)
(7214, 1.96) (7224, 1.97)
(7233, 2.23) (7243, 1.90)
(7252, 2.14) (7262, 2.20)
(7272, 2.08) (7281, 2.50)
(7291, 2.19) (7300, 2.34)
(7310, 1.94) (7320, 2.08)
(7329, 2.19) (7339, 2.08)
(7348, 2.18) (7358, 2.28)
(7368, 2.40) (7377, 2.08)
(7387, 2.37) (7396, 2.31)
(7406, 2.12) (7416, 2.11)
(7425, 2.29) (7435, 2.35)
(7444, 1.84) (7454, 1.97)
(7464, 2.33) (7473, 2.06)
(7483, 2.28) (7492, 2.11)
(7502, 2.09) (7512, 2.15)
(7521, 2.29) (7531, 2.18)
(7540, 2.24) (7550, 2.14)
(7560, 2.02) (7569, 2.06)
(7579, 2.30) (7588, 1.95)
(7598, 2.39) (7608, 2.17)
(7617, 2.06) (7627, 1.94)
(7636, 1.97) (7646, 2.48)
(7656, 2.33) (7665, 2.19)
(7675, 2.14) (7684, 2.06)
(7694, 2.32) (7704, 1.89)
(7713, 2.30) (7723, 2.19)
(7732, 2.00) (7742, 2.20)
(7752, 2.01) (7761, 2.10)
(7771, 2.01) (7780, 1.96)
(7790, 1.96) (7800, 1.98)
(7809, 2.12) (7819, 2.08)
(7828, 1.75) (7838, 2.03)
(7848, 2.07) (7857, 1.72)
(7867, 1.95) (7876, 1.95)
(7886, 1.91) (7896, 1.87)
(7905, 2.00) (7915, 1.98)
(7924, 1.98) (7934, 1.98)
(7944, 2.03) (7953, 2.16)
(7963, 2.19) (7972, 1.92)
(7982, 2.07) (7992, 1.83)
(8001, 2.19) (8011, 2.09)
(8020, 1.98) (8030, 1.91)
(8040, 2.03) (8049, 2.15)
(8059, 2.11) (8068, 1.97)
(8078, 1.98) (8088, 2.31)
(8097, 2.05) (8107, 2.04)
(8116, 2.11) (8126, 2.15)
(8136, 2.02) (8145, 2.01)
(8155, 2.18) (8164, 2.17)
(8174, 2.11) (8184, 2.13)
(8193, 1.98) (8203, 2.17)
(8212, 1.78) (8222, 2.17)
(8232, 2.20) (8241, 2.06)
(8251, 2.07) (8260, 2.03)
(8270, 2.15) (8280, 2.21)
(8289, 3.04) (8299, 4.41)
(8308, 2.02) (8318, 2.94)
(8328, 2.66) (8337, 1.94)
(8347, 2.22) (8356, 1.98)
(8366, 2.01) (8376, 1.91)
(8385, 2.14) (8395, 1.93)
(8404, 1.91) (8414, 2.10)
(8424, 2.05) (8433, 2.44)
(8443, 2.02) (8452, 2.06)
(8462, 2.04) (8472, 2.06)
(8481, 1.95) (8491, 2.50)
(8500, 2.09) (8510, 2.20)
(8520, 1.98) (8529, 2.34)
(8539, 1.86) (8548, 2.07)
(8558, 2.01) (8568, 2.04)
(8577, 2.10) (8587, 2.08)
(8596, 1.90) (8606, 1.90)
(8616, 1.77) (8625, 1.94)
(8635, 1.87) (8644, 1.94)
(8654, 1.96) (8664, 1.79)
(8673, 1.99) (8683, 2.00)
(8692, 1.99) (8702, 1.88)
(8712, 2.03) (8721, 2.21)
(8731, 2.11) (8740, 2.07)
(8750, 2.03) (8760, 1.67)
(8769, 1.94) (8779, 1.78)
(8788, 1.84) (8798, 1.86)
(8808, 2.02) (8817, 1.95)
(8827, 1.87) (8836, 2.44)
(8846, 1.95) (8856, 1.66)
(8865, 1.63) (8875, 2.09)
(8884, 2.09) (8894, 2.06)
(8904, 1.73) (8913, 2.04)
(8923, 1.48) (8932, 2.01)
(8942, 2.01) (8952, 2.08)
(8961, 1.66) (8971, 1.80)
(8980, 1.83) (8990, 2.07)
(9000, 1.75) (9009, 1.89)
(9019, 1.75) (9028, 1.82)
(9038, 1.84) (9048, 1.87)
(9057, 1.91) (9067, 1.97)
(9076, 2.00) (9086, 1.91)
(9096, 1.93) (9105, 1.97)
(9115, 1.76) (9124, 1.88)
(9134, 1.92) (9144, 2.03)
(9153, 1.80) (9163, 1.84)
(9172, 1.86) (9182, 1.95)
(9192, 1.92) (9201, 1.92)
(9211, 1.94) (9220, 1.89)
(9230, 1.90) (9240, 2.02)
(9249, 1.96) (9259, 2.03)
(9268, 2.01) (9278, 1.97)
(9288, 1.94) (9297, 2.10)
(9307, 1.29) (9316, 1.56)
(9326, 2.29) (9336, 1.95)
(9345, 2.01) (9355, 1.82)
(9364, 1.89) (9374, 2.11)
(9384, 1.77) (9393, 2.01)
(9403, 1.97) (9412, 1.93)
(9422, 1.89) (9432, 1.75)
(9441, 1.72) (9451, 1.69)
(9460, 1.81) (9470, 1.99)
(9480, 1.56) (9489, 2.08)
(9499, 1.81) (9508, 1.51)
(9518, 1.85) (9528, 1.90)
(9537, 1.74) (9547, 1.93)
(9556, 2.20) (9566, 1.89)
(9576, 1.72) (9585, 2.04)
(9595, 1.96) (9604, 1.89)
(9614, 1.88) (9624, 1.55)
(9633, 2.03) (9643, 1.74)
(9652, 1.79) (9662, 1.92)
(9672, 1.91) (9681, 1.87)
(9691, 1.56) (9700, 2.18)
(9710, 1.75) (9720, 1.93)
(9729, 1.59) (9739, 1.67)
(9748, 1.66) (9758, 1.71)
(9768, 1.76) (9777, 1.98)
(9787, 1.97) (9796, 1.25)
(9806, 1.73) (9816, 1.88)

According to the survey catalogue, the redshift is 0.26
